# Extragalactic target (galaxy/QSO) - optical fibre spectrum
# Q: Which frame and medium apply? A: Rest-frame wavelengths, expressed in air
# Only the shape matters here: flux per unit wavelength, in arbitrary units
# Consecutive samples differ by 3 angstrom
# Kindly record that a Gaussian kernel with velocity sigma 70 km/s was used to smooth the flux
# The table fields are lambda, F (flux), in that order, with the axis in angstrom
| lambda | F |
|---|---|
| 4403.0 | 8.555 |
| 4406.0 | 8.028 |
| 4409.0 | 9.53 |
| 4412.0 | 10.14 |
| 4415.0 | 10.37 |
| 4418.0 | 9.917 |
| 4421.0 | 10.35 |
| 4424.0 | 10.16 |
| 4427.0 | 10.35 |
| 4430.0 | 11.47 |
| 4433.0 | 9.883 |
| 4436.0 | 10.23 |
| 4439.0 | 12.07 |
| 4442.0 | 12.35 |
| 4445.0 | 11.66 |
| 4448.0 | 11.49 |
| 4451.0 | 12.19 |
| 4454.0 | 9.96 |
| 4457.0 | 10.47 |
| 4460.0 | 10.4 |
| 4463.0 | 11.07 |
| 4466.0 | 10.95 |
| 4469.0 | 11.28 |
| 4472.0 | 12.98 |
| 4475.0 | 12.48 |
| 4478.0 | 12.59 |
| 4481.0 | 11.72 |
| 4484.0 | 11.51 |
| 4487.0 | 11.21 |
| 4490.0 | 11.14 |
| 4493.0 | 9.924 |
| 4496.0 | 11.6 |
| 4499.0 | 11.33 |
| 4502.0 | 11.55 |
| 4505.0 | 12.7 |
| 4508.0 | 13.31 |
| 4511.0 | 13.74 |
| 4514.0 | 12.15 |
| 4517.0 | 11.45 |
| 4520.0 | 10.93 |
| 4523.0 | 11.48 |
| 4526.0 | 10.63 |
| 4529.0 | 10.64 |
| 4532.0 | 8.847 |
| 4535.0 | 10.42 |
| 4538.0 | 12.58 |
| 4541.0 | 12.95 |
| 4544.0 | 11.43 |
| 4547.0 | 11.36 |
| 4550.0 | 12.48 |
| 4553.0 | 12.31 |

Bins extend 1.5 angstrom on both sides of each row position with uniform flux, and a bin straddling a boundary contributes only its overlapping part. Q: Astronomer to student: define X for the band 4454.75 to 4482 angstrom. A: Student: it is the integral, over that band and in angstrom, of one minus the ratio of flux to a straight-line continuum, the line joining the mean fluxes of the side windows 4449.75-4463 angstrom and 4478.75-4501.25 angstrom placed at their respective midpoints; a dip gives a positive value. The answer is -1.4 angstrom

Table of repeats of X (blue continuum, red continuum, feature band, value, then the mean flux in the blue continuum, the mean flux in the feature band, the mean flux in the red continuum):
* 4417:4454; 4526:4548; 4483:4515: -2.2 angstrom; 11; 11.8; 11.1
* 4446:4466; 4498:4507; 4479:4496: 0.7 angstrom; 10.9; 11.2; 12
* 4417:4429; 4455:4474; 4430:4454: -1.4 angstrom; 10.3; 11.3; 11.2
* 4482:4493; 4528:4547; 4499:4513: -1.9 angstrom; 11.1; 12.6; 11.2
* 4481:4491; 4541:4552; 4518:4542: 1.5 angstrom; 11.4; 11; 11.9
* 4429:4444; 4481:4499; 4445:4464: 0.3 angstrom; 11.2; 11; 11.2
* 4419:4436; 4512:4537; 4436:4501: -4.9 angstrom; 10.4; 11.4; 10.9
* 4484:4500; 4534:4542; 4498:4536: 0.3 angstrom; 11.1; 11.5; 12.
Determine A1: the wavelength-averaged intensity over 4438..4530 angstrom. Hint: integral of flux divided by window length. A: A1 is 11.6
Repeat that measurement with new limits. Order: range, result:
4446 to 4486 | 11.5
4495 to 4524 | 12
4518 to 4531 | 10.9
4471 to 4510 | 11.9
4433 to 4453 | 11.5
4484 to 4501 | 11.1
